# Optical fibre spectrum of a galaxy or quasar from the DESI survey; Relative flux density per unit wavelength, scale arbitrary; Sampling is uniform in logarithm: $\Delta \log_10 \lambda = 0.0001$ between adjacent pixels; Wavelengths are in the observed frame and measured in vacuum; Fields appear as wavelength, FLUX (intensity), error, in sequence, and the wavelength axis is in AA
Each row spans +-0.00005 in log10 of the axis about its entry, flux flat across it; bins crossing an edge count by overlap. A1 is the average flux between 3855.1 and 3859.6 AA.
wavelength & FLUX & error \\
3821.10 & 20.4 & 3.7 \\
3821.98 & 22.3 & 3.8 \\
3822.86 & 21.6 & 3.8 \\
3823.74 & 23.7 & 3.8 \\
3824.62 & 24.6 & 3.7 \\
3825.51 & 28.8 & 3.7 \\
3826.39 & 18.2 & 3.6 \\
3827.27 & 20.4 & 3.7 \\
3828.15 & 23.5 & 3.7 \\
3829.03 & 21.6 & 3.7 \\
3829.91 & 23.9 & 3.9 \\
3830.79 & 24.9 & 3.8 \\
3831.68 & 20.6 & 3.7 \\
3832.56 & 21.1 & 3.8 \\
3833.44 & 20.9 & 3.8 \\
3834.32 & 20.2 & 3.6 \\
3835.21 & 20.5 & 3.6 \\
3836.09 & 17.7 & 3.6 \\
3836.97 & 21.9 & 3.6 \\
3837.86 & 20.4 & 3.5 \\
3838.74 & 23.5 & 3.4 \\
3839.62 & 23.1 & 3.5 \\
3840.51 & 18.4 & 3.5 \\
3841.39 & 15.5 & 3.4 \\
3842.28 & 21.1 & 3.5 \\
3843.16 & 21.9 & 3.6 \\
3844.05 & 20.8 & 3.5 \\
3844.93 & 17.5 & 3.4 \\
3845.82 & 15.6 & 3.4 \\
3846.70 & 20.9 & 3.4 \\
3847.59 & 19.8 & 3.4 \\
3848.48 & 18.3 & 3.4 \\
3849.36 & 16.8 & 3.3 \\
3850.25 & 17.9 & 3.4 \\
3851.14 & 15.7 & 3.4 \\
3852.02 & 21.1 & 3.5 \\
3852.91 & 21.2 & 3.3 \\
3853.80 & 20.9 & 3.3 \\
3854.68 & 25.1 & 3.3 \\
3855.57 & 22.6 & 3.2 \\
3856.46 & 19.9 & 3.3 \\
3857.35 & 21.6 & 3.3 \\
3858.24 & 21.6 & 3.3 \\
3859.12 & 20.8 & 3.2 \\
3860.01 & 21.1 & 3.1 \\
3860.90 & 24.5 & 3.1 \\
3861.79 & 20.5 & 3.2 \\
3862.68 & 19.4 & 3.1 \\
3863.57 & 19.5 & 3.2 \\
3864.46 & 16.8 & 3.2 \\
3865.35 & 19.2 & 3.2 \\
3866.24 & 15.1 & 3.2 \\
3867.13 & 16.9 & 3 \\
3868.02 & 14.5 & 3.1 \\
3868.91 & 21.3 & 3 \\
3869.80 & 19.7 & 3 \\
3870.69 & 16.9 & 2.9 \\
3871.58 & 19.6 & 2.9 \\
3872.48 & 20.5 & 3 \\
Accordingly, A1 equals 21.3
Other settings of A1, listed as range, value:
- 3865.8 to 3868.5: 15.6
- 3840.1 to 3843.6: 19.3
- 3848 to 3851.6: 17.2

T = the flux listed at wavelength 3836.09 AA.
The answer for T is 17.7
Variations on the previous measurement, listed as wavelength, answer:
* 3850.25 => 17.9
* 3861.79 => 20.5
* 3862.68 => 19.4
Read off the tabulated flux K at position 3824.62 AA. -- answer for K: 24.6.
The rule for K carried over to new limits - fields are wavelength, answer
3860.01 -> 21.1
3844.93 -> 17.5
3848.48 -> 18.3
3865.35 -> 19.2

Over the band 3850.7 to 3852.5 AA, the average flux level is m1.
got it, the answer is 18.5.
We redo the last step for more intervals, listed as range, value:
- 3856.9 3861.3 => 21.9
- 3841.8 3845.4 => 20.2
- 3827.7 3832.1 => 22.9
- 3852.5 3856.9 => 21.9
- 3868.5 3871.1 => 19.3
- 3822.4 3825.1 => 23.3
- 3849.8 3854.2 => 19.3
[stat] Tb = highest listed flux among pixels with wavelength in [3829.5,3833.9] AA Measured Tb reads 24.9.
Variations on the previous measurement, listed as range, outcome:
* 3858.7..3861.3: 24.5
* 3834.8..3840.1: 23.5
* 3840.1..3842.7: 21.1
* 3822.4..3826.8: 28.8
